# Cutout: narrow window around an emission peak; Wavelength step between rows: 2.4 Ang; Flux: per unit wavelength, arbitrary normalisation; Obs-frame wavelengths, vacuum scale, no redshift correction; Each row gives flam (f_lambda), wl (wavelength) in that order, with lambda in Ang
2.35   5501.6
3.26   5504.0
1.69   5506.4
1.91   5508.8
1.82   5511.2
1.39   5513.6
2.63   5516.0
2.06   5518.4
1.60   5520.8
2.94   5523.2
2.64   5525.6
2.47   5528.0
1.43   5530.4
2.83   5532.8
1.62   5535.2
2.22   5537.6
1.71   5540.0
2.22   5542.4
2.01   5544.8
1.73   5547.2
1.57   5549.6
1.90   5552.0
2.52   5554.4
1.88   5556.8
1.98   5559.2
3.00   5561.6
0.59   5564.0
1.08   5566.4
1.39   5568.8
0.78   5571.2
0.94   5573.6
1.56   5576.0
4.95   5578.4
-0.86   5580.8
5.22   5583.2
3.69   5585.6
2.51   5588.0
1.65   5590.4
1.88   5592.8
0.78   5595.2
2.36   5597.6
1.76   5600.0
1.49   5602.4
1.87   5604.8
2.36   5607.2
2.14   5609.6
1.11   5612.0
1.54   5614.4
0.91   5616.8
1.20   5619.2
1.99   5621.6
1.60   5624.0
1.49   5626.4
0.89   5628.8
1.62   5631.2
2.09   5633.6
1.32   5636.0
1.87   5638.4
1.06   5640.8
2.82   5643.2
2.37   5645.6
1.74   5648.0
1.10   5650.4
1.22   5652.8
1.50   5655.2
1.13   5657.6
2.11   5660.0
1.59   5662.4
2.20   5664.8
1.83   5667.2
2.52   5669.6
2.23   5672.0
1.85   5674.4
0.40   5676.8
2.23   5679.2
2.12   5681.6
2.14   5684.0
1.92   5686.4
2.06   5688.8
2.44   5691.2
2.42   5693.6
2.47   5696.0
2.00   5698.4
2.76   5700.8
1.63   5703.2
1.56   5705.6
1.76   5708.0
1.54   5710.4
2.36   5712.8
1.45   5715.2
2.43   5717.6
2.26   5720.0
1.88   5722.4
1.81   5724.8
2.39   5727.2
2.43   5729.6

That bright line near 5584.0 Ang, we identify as H-beta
